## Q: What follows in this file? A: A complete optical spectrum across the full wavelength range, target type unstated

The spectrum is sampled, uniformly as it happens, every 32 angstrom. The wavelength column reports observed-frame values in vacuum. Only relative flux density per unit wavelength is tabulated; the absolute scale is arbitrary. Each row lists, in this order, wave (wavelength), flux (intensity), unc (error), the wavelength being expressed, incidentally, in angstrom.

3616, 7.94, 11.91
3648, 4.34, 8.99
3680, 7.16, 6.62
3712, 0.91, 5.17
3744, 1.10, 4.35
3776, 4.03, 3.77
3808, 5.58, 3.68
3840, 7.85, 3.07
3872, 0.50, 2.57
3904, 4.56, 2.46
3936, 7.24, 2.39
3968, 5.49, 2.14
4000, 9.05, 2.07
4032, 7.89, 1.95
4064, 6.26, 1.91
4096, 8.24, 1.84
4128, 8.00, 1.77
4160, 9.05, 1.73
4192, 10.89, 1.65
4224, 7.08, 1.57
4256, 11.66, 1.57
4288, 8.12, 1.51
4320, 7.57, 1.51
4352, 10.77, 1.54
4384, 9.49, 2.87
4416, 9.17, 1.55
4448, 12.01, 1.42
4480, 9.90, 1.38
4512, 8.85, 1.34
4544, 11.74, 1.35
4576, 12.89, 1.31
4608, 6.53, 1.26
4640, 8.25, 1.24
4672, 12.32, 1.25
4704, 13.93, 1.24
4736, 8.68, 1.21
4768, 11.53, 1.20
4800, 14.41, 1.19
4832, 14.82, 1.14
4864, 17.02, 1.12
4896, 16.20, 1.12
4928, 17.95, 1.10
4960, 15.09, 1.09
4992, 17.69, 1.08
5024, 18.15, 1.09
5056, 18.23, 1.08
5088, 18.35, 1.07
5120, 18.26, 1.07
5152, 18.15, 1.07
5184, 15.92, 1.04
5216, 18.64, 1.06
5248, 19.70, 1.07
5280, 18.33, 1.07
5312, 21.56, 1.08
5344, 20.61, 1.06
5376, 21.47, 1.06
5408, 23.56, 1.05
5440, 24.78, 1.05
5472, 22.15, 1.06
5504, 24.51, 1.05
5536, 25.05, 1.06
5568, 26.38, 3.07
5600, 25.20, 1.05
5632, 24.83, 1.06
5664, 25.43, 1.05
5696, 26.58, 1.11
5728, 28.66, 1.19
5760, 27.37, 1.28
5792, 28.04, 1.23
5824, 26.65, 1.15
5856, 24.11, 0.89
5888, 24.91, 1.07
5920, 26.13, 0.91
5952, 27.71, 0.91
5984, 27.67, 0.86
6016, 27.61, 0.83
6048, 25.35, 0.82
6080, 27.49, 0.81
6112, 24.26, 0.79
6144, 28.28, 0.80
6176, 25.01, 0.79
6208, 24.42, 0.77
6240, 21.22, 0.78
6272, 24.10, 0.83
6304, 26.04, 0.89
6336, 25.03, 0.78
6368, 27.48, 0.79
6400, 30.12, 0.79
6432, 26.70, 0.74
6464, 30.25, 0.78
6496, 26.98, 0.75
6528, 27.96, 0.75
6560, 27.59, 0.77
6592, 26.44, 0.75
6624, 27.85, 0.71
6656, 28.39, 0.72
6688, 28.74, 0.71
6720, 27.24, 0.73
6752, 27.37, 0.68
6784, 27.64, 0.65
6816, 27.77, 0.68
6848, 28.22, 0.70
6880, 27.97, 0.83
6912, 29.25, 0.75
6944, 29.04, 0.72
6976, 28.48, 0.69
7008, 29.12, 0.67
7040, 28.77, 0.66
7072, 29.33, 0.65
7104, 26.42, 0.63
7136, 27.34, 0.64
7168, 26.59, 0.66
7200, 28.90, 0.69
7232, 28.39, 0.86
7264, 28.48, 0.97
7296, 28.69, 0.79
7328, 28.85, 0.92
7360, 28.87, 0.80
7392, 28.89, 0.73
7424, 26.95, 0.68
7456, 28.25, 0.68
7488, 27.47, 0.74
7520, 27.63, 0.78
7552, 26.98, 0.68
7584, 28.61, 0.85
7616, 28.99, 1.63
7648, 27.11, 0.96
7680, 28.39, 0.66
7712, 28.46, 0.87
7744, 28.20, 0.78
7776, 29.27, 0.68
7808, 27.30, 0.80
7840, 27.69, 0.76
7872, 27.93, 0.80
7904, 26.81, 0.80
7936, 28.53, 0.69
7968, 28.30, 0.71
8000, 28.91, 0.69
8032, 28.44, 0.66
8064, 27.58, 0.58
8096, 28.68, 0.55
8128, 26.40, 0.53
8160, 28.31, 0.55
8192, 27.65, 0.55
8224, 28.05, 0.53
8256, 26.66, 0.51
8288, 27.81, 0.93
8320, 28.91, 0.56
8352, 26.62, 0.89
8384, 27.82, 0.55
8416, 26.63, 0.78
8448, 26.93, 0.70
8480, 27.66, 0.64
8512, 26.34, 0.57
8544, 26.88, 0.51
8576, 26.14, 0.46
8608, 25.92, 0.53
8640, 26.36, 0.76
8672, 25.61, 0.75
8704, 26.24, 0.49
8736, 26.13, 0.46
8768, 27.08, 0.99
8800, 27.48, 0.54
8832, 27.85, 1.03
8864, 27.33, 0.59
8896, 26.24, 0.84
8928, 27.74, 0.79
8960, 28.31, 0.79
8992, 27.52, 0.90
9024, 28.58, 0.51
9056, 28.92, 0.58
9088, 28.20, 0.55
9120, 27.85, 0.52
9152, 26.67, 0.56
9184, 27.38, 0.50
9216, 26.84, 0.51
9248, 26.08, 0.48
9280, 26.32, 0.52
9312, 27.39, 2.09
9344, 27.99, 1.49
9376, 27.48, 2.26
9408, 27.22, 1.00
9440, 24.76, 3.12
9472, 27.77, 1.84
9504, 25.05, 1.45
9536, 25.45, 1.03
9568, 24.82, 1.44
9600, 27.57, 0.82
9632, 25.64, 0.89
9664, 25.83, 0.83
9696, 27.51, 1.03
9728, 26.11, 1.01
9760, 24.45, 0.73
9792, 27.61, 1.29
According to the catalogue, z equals 0.205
